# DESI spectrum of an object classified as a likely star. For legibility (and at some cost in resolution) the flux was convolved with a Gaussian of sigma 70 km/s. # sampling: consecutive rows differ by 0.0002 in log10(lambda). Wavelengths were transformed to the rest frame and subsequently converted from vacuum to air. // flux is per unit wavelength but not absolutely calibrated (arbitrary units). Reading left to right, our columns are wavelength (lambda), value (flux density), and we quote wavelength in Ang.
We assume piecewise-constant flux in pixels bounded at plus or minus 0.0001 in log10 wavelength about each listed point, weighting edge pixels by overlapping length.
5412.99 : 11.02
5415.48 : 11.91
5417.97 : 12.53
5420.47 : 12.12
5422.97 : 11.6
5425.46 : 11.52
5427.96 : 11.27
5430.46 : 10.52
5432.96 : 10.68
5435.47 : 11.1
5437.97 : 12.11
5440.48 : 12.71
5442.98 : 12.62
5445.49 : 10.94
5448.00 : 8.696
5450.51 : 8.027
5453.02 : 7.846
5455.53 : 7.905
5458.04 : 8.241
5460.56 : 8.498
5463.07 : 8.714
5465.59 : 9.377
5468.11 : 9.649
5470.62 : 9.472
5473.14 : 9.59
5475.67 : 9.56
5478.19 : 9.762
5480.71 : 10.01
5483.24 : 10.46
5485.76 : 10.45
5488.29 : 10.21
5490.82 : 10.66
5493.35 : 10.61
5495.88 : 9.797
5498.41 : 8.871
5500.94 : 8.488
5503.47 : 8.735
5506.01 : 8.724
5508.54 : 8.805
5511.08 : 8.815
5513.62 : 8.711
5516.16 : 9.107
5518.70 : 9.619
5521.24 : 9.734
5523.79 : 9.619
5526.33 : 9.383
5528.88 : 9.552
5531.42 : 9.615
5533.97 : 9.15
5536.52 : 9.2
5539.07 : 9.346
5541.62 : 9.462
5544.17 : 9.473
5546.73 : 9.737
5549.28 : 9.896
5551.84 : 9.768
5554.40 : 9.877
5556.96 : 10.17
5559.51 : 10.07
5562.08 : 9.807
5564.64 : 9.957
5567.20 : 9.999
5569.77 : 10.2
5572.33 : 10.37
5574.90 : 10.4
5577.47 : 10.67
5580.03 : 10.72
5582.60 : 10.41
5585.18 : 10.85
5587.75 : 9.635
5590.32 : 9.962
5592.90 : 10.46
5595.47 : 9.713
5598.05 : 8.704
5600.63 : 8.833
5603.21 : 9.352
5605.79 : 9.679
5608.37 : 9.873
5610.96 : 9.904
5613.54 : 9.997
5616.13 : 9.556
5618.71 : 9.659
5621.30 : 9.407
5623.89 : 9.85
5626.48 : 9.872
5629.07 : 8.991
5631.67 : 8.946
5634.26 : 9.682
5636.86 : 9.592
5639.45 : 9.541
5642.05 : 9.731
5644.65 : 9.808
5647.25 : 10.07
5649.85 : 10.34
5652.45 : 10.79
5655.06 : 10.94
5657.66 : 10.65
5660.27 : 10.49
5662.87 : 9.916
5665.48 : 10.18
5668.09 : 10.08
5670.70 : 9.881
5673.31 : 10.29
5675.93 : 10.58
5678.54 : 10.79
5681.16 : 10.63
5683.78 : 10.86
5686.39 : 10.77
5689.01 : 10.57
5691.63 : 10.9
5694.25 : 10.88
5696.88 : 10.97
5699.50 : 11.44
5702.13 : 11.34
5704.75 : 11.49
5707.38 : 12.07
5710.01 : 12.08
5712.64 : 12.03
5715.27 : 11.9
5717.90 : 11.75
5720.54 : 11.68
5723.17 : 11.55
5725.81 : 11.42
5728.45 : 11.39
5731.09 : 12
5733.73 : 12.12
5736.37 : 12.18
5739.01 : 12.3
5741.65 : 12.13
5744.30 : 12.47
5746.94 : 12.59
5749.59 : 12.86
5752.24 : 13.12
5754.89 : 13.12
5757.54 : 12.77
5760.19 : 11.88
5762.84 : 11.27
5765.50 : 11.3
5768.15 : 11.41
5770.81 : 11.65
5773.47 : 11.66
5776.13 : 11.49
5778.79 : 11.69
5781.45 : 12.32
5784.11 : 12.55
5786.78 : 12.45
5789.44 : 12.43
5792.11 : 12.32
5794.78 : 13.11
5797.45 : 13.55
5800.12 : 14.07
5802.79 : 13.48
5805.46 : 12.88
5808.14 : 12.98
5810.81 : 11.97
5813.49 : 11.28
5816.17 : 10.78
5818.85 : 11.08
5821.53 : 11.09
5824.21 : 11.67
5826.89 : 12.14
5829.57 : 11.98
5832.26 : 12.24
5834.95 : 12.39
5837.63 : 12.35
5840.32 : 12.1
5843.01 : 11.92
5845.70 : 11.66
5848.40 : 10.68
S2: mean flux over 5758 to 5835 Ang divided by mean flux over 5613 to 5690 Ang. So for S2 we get 1.2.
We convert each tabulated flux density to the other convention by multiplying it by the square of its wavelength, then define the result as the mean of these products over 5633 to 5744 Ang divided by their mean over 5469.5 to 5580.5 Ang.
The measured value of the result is 1.20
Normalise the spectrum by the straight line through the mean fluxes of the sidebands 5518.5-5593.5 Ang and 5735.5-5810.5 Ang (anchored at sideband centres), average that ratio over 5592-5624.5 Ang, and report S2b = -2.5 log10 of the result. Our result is 0.10 mag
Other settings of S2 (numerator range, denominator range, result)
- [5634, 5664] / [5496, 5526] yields 1.12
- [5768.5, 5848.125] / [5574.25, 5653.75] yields 1.24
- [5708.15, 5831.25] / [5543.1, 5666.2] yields 1.22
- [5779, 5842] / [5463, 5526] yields 1.29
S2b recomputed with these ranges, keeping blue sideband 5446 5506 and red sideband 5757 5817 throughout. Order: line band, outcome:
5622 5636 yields 0.14 mag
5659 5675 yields 0.10 mag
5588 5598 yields 0.06 mag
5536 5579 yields 0.02 mag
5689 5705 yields 0.03 mag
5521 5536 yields 0.04 mag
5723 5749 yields -0.03 mag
